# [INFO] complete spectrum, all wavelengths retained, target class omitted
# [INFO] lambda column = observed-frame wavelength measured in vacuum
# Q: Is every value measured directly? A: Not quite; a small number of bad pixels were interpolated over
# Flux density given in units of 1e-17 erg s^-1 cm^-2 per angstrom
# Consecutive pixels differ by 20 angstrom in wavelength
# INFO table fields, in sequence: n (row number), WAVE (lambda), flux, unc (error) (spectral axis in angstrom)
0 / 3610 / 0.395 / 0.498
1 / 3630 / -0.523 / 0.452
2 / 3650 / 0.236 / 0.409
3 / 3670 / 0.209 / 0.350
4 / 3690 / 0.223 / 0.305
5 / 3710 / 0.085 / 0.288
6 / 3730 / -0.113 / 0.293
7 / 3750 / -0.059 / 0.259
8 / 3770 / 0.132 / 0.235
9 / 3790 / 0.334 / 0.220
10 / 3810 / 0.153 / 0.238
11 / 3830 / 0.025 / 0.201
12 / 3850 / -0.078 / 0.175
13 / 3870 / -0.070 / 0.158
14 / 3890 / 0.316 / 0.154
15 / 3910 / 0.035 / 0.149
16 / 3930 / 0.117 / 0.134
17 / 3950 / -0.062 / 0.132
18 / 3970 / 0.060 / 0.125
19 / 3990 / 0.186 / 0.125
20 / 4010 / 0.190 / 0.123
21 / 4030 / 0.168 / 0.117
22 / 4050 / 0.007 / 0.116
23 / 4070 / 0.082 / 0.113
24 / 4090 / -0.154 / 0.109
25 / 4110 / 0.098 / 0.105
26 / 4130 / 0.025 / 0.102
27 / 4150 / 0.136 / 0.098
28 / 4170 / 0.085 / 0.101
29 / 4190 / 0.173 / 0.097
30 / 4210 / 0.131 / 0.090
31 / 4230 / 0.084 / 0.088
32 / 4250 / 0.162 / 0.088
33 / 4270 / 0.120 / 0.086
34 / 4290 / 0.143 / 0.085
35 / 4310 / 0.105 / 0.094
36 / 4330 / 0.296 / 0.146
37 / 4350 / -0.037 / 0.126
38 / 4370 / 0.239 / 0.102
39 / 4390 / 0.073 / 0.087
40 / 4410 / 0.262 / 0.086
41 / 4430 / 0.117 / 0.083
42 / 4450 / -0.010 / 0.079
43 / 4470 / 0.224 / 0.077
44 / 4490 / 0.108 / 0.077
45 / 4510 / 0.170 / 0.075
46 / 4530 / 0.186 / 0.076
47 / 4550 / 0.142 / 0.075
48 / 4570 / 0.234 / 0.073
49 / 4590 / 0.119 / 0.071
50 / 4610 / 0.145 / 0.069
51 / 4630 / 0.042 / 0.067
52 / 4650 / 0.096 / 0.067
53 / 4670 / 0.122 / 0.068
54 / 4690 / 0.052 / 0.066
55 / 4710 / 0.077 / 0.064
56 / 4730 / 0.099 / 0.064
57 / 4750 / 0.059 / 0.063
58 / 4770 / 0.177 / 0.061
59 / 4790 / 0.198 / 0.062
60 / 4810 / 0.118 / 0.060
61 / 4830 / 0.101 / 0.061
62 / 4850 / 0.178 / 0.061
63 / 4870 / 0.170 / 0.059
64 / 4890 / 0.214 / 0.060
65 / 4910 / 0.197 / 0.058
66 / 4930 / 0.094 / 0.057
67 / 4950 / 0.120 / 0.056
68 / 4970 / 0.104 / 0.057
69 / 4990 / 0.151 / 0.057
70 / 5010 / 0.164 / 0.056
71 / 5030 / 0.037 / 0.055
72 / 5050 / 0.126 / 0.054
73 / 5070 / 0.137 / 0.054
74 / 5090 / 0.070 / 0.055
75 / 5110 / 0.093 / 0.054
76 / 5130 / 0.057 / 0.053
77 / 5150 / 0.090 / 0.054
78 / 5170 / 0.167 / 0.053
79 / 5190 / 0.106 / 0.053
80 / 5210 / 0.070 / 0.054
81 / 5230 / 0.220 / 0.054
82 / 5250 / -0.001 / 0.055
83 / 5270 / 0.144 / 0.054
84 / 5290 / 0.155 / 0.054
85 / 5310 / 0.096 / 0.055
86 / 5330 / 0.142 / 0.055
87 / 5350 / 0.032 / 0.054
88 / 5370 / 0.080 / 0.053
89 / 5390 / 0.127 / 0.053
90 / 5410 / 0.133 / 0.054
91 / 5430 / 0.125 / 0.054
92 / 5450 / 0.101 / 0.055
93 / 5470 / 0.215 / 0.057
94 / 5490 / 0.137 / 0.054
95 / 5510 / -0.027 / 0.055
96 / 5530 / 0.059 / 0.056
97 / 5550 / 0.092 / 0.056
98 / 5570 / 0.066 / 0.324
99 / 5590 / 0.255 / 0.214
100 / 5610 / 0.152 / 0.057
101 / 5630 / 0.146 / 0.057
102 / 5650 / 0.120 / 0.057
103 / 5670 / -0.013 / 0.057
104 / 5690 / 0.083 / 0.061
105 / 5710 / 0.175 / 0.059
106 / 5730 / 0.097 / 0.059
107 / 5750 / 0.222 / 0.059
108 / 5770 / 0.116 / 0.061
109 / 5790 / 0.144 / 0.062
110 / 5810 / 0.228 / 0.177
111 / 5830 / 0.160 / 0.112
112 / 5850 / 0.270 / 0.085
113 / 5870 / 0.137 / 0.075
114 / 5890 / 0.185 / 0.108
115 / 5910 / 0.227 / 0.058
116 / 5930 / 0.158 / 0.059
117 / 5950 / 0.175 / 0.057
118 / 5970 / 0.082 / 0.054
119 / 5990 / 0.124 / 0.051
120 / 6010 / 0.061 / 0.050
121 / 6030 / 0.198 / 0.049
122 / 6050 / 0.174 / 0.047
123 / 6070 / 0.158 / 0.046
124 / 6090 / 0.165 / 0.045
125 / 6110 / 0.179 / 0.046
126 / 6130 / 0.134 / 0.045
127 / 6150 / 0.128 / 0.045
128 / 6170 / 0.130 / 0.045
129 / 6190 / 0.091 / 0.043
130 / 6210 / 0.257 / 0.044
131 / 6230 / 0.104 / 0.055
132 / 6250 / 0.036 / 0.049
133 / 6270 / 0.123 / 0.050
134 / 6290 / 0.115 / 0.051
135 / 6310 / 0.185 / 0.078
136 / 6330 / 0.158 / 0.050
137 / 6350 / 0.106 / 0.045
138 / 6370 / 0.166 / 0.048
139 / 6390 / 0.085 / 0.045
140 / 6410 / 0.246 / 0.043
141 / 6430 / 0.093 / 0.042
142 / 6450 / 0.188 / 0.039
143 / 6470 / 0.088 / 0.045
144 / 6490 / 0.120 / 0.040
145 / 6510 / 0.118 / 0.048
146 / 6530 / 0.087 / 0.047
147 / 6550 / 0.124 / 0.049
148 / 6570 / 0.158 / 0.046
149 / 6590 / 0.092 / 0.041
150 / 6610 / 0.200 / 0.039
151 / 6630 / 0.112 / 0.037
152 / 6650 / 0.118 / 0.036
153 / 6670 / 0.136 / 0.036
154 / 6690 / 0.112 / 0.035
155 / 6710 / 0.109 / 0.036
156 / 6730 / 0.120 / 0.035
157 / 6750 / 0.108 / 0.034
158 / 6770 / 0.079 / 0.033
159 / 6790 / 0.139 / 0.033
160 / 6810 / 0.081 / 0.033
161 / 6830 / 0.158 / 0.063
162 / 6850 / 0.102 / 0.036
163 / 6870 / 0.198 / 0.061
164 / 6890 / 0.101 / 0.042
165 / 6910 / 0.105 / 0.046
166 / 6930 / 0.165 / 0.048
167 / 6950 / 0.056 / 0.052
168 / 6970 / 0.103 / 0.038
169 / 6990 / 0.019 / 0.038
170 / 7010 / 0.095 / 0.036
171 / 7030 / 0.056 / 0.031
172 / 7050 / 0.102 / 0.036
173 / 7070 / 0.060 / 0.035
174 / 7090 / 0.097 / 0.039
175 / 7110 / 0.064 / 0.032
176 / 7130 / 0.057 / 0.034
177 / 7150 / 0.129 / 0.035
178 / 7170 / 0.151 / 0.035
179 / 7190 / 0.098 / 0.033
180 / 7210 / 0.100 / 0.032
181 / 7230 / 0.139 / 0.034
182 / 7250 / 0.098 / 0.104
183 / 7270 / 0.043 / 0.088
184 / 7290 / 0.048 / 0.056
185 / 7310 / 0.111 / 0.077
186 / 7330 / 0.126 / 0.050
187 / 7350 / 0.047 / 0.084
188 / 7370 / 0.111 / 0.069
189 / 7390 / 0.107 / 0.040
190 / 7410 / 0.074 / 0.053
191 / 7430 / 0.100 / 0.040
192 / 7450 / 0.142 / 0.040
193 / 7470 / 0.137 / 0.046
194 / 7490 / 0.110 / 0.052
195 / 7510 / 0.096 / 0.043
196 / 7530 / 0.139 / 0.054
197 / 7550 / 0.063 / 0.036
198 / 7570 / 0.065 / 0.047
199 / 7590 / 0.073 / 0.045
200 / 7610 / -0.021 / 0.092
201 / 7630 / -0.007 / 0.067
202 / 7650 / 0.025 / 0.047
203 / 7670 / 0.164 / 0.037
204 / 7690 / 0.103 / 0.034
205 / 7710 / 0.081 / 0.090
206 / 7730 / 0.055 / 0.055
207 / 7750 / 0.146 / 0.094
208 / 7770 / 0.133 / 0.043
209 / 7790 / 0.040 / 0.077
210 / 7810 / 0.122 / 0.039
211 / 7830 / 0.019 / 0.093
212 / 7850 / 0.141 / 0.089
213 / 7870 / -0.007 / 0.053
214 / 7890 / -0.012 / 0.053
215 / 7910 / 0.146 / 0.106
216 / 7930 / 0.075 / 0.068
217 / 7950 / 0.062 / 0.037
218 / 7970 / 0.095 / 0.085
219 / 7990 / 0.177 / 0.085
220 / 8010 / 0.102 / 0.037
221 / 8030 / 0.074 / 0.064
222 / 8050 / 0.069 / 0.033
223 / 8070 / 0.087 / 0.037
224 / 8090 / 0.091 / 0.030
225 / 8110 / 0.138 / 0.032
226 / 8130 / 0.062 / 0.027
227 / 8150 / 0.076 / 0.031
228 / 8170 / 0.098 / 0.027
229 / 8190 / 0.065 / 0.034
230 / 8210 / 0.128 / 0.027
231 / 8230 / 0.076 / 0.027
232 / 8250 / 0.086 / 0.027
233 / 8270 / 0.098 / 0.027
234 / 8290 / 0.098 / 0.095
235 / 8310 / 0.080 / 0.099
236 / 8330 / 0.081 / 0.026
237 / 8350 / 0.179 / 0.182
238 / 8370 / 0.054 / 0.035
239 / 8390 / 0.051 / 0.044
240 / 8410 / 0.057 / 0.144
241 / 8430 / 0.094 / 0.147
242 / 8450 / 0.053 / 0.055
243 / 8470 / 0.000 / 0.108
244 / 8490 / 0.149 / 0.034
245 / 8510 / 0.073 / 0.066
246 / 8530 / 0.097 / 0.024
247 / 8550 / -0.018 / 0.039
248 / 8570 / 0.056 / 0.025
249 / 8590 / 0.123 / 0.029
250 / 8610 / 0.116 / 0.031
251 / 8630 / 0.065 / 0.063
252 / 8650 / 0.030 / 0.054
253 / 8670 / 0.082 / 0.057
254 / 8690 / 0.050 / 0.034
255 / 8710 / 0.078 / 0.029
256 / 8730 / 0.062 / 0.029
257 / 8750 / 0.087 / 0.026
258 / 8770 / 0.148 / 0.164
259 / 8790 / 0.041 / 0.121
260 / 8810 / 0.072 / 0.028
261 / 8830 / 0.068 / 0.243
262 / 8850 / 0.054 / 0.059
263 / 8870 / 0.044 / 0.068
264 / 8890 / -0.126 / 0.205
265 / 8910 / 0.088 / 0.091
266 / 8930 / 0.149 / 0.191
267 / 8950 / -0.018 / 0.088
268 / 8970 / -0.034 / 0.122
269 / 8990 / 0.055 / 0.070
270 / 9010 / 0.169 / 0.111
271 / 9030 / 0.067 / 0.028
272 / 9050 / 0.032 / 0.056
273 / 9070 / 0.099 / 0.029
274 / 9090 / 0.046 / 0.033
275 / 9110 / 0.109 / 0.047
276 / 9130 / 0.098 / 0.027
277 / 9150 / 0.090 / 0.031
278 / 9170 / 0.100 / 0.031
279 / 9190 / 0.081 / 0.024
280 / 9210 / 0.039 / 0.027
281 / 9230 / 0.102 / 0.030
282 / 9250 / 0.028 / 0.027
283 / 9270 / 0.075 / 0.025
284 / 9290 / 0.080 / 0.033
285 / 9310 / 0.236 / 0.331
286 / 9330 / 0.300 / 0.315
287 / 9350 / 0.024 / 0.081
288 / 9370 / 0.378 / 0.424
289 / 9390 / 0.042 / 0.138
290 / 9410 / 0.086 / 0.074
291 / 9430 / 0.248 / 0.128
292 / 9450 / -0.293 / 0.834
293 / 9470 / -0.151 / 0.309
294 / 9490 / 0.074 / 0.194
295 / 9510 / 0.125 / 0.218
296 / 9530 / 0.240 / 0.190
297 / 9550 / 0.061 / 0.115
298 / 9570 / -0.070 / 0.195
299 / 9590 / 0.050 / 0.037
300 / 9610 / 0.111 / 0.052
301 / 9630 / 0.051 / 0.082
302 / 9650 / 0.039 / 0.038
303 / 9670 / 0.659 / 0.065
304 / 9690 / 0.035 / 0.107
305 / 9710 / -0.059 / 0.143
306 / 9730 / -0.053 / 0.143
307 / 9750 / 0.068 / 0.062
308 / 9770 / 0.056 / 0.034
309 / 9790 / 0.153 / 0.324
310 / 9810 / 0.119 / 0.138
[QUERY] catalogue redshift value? 1.59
